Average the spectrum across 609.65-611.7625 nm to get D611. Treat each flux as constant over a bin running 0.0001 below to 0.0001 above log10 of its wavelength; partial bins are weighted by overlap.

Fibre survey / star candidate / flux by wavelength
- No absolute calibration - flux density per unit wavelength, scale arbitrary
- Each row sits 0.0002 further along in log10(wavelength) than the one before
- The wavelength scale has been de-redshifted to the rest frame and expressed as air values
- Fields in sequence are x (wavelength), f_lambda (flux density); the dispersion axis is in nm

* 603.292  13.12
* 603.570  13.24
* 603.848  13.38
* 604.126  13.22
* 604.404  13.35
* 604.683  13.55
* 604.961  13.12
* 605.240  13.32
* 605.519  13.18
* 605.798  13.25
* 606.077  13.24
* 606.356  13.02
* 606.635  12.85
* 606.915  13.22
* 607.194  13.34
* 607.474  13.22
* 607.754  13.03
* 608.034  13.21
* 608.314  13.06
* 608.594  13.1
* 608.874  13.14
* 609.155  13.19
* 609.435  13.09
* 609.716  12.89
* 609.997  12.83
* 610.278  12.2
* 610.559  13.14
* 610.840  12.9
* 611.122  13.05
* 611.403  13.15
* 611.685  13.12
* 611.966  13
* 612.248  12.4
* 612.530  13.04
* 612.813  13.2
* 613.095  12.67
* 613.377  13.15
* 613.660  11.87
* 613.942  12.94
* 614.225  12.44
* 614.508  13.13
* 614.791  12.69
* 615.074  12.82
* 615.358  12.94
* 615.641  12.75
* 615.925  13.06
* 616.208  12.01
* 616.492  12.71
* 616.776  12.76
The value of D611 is 12.9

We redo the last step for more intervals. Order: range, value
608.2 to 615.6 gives 12.9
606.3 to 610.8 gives 13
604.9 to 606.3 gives 13.2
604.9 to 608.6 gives 13.2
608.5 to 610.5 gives 12.9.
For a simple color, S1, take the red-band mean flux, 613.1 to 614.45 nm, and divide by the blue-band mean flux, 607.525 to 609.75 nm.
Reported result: 0.96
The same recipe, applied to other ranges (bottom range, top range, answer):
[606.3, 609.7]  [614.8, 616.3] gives 0.97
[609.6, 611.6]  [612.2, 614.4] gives 0.99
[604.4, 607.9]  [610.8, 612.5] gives 0.98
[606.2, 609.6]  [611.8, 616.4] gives 0.97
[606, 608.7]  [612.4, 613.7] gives 0.98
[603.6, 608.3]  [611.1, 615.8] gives 0.97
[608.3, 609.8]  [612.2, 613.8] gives 0.97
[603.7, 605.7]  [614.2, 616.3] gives 0.96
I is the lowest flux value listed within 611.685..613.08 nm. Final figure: 12.4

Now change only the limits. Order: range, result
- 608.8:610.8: 12.2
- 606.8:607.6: 13.22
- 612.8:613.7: 11.87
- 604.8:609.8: 12.85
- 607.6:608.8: 13.03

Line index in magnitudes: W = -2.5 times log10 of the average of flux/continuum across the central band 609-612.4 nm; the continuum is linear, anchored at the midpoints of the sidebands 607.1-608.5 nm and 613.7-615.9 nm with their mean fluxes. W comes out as 0.01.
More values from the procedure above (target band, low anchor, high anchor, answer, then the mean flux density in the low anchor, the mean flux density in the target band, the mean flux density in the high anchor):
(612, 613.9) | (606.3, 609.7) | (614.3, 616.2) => 0.01 mag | 13.1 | 12.7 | 12.8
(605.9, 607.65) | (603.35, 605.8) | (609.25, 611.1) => 0.00 mag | 13.3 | 13.1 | 12.9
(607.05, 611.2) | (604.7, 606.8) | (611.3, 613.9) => 0.00 mag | 13.2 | 13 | 12.8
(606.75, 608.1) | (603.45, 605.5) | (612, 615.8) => 0.00 mag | 13.3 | 13.2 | 12.8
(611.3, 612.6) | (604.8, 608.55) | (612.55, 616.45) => 0.00 mag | 13.2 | 12.9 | 12.8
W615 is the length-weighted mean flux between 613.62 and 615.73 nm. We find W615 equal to 12.7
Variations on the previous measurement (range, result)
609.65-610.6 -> 12.7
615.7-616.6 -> 12.6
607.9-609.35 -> 13.1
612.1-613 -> 12.9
